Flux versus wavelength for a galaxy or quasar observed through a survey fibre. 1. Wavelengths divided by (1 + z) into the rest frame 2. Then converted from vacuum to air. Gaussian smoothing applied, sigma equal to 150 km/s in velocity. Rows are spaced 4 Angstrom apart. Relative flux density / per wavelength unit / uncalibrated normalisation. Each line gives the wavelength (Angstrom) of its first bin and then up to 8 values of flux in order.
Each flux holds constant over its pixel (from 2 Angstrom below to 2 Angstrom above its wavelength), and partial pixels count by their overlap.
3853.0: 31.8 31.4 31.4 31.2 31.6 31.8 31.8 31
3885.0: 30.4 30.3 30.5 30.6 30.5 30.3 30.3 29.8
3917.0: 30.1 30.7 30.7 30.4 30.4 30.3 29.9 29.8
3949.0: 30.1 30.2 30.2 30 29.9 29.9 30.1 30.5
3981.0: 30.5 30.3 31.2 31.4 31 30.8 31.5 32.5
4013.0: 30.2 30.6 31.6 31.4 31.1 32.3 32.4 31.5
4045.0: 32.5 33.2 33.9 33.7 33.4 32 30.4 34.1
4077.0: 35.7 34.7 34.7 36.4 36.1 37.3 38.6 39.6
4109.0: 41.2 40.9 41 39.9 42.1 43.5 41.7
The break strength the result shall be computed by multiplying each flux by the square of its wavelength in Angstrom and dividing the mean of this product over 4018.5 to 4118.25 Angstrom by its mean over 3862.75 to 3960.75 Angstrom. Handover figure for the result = 1.2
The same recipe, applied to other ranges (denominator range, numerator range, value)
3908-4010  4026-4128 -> 1.24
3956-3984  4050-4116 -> 1.26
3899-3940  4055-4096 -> 1.22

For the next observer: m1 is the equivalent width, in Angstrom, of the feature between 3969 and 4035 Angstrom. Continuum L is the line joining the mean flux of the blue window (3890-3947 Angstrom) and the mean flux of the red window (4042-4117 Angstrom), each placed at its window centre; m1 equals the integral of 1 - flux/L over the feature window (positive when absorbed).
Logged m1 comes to 4.0 Angstrom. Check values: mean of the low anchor 30.3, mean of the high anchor 35.6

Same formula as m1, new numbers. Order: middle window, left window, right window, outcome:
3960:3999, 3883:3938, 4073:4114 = 2.94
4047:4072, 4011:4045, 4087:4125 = 1.25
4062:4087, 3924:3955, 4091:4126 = 2.72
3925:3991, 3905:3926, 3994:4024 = 0.98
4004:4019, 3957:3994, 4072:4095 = 0.40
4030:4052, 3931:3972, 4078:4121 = 1.59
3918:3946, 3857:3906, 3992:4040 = 0.73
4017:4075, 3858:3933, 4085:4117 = 6.51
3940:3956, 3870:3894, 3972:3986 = 0.29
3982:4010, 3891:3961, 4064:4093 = 0.80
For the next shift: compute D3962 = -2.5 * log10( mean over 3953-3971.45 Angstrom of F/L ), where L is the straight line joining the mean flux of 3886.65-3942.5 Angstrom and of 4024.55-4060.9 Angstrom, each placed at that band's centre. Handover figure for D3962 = 0.04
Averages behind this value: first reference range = 30.3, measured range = 30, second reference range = 32.5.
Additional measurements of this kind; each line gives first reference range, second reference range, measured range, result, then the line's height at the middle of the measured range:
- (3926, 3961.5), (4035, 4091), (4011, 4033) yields 0.04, 32.3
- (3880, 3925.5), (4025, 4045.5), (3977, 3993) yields 0.02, 31.3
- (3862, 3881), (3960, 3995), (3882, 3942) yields 0.03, 31.1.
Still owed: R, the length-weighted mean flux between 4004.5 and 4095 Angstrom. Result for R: 32.9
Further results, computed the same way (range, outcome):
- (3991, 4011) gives 31.4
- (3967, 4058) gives 31.5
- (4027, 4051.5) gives 32.2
